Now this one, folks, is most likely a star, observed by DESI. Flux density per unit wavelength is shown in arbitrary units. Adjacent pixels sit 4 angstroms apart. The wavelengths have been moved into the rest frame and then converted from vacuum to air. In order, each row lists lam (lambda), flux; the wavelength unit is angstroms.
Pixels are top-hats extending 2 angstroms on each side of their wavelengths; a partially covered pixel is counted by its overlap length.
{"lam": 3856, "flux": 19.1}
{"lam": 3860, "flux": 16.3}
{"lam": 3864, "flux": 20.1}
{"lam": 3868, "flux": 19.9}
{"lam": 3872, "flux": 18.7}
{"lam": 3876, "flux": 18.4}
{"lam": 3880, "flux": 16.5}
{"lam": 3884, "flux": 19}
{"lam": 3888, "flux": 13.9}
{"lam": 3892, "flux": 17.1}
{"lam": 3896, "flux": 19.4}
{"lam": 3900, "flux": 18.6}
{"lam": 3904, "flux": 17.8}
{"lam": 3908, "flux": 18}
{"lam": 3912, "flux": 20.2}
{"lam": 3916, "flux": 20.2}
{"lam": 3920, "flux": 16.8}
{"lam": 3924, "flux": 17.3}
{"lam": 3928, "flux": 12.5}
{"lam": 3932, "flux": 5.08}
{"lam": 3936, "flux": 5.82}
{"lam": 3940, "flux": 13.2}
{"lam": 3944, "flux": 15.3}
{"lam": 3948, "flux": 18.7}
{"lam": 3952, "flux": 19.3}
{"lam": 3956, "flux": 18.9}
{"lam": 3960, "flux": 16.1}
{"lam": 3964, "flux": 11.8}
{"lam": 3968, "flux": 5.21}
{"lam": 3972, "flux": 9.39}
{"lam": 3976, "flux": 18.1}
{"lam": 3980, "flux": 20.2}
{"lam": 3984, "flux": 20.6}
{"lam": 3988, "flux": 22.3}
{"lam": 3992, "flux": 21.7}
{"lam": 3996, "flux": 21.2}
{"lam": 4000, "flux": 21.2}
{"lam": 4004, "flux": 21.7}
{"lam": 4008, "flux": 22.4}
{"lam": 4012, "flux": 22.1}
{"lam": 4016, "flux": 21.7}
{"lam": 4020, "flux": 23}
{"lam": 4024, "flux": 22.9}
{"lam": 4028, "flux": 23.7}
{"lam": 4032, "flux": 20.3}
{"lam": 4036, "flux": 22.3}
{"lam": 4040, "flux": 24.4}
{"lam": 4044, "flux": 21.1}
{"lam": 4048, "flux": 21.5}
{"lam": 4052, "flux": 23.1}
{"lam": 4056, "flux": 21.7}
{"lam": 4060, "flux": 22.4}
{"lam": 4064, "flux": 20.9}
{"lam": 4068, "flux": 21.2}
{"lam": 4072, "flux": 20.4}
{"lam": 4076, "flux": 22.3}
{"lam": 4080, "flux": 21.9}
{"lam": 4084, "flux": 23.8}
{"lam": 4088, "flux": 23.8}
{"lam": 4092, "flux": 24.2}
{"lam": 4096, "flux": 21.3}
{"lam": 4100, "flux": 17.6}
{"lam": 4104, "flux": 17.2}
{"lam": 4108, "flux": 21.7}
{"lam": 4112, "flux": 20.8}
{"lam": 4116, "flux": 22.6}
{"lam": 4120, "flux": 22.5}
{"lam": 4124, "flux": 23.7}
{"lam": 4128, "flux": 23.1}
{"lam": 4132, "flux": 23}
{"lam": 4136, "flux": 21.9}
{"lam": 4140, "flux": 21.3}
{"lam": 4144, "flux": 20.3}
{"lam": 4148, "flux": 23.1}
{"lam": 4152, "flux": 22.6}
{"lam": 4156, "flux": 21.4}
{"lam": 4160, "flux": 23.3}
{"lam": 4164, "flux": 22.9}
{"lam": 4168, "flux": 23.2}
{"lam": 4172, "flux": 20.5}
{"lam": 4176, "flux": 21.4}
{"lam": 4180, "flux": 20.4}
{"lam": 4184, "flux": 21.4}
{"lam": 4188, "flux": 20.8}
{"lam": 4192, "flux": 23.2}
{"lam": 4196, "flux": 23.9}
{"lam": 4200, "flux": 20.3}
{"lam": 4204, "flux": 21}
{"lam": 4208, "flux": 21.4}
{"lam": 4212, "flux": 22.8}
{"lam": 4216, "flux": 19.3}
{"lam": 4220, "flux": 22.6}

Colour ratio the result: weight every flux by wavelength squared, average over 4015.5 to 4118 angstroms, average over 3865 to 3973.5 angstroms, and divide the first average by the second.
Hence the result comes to 1.50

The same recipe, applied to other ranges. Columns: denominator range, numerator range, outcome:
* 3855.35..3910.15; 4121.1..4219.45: 1.40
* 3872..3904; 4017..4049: 1.37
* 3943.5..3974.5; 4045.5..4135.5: 1.63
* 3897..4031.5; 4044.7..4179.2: 1.33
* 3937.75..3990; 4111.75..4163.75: 1.52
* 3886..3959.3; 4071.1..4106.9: 1.45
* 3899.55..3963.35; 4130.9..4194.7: 1.57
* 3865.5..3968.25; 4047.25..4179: 1.50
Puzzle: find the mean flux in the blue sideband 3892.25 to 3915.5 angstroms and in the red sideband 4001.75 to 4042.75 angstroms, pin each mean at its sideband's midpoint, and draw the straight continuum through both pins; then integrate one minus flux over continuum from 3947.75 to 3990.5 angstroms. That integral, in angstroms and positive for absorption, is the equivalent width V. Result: 9.06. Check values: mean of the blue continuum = 18.8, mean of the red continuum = 22.4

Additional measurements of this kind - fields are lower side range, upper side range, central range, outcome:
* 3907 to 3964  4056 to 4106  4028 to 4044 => -2.29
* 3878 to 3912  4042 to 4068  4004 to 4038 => -2.26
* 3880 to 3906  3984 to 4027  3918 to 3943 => 9.28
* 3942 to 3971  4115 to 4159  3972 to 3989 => -3.24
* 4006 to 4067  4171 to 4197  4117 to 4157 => -0.94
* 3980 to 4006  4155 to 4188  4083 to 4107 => 0.40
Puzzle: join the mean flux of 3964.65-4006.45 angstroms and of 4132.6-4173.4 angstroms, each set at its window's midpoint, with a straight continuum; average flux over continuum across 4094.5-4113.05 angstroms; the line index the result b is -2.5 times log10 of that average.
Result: 0.069 mag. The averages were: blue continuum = 18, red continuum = 22.1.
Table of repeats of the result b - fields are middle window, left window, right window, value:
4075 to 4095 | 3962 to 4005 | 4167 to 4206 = -0.18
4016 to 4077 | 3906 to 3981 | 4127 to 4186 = -0.21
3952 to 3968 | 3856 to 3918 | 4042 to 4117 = 0.30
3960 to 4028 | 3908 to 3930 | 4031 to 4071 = 0.05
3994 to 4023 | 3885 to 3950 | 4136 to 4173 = -0.21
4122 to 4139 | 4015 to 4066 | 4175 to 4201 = -0.04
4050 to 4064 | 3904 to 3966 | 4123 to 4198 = -0.17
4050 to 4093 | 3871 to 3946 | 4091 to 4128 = -0.10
